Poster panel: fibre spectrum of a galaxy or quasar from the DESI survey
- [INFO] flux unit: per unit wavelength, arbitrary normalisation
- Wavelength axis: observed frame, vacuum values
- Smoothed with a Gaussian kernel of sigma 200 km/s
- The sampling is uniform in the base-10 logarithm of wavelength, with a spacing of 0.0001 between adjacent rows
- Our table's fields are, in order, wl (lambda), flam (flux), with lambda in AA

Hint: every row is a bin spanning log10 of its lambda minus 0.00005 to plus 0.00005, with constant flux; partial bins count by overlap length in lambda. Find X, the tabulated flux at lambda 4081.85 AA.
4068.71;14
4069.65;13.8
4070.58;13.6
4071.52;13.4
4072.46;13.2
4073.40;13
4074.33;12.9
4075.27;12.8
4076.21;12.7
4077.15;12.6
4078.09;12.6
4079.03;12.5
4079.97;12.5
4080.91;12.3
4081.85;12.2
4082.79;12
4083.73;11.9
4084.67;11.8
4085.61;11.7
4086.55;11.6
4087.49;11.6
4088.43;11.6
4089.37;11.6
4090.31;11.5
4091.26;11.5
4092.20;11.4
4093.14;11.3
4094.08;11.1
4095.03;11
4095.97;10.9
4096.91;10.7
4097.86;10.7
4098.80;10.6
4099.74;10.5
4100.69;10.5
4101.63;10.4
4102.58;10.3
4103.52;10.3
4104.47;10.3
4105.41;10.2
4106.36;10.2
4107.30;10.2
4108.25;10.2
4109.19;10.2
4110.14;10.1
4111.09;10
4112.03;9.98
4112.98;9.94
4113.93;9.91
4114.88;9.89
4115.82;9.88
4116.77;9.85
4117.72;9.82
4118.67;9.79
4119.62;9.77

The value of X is 12.2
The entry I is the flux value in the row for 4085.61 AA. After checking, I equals 11.7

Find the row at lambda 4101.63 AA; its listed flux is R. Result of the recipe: 10.4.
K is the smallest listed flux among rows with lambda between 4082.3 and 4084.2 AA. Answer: 11.9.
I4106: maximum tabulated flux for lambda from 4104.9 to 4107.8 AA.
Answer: 10.2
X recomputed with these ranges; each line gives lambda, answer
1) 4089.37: 11.6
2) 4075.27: 12.8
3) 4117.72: 9.82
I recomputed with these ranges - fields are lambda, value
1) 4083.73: 11.9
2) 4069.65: 13.8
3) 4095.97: 10.9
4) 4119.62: 9.77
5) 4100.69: 10.5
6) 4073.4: 13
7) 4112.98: 9.94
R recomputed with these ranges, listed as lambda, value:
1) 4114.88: 9.89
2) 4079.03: 12.5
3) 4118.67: 9.79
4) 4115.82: 9.88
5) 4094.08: 11.1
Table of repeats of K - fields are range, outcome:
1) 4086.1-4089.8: 11.6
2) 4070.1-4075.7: 12.8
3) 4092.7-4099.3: 10.6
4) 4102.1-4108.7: 10.2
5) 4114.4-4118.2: 9.82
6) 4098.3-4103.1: 10.3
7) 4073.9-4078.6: 12.6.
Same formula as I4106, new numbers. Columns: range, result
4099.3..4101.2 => 10.5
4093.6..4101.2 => 11.1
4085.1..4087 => 11.7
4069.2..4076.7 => 13.8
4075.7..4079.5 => 12.7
